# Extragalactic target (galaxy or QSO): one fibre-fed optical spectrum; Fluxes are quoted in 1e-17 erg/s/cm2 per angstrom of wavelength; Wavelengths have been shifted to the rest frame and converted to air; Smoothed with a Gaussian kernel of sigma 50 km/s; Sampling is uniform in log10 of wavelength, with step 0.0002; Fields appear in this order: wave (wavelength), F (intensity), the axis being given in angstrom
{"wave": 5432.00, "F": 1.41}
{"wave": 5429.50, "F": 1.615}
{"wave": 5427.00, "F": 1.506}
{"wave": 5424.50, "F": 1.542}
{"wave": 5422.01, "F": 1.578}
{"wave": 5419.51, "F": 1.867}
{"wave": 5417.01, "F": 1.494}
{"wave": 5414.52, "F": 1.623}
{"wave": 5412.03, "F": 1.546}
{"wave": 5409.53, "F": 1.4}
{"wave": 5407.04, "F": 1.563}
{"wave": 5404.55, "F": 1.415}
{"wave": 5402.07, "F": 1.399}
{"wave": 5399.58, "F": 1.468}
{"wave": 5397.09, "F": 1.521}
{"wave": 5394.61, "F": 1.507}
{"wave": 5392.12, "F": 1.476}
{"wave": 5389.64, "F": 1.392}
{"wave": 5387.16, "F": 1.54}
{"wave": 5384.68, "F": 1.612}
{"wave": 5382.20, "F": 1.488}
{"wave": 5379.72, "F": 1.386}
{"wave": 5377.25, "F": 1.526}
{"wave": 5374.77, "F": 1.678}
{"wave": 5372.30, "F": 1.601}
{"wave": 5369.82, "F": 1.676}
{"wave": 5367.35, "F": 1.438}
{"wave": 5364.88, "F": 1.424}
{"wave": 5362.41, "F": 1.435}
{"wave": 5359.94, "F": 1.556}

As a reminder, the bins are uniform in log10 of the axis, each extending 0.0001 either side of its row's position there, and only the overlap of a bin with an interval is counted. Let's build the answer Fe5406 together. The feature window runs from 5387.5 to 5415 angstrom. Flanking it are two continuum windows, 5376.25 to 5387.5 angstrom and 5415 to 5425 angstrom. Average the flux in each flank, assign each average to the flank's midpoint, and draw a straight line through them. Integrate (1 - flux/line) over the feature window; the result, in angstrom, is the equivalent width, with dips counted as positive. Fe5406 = 1.54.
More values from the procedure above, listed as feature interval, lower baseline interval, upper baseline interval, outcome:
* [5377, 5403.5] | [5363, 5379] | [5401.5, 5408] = 0.3 angstrom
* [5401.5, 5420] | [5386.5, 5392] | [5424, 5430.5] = -0.2 angstrom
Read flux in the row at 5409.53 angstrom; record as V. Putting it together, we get 1.4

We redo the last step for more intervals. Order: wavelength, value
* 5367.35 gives 1.438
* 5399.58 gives 1.468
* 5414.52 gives 1.623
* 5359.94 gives 1.556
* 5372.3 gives 1.601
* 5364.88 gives 1.424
